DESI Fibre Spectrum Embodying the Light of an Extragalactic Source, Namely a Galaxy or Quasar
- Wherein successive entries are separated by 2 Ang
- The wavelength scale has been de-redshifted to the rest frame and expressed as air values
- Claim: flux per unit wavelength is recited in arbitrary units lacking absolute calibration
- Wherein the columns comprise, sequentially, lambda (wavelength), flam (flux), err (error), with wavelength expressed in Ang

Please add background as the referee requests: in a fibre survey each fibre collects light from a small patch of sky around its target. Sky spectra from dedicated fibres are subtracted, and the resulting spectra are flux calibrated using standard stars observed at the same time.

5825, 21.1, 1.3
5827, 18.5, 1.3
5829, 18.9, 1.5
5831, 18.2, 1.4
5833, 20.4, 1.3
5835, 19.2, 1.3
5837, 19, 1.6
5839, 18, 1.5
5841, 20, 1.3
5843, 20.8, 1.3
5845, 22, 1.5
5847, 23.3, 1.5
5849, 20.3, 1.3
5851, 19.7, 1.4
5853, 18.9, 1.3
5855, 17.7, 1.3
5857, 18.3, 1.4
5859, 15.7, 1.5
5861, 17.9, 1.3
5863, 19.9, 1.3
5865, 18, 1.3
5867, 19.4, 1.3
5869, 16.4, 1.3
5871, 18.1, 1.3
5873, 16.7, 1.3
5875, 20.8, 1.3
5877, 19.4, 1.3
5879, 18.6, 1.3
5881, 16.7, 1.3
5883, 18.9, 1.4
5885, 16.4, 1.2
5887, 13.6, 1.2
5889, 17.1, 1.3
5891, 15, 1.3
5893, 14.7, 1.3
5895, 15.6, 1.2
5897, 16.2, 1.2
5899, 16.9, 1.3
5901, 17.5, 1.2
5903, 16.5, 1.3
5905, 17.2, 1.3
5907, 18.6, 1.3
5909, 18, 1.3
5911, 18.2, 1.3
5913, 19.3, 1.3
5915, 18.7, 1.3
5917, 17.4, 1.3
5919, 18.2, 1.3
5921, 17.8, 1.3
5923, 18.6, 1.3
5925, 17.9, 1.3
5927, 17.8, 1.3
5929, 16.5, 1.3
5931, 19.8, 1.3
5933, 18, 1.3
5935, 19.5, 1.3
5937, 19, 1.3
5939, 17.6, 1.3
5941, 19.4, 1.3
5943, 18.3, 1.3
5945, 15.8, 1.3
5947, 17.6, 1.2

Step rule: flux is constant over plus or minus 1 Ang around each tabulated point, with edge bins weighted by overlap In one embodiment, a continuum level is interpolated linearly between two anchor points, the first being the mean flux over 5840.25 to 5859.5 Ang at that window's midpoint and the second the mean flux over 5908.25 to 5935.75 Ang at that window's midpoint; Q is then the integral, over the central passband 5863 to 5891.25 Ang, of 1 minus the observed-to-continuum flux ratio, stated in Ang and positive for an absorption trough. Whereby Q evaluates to 2.3 Ang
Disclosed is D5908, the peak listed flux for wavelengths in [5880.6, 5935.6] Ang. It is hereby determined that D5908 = 19.8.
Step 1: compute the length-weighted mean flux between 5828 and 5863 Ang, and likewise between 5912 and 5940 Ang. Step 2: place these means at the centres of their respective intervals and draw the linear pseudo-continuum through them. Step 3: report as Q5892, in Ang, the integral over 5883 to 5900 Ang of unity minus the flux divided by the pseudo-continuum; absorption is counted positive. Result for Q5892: 2.6 Ang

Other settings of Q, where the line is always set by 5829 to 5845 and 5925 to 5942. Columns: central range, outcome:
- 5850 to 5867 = 0.8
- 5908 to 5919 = 0.2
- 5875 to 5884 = 0.2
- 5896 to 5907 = 1.0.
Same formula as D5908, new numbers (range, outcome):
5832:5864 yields 23.3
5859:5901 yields 20.8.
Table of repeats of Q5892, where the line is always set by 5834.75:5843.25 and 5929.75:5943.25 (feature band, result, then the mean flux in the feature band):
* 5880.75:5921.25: 4.1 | 17.1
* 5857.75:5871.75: 0.9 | 17.9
